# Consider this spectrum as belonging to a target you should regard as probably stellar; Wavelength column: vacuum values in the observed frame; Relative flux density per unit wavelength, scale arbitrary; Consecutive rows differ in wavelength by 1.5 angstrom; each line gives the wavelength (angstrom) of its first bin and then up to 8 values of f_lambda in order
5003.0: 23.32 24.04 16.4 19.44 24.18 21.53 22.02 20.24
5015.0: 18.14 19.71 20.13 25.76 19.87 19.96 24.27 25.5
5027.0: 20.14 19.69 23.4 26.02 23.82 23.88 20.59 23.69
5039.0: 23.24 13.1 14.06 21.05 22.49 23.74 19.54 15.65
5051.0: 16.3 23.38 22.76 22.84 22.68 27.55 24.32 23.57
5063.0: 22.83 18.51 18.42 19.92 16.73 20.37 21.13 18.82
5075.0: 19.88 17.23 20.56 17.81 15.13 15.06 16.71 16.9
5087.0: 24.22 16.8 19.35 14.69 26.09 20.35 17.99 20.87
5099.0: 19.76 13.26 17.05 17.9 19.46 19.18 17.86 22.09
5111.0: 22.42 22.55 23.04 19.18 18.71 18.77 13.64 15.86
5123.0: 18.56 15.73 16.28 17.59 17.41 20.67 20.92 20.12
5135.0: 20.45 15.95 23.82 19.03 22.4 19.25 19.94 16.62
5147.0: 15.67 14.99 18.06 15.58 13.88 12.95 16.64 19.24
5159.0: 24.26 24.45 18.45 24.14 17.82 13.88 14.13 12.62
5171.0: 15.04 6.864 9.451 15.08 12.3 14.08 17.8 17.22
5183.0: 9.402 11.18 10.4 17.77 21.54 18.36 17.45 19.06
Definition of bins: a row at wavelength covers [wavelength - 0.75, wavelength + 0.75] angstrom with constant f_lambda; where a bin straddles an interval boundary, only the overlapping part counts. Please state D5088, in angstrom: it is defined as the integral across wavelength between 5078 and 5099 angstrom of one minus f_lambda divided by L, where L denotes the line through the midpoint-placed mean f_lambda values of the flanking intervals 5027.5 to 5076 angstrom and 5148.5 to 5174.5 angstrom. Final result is 0.78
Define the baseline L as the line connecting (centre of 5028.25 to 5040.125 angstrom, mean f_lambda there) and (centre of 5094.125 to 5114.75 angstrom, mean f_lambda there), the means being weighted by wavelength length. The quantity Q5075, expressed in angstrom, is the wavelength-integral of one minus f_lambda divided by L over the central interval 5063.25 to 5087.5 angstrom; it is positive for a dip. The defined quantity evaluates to 2.7 angstrom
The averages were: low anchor 22.9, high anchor 19.5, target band 18.6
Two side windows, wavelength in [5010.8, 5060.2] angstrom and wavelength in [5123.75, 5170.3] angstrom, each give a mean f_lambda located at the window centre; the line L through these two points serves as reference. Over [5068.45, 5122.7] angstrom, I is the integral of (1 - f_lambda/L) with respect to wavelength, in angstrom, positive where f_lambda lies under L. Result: 2.3 angstrom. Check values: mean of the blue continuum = 21.5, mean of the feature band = 18.8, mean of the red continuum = 18.2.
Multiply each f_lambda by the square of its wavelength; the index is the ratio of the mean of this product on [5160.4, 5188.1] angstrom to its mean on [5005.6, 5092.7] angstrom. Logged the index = 0.75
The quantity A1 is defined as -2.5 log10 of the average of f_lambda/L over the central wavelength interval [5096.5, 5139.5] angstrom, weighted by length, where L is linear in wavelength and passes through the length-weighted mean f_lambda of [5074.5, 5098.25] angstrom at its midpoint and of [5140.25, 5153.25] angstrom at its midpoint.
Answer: -0.048 mag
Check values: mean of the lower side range 18.7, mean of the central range 18.9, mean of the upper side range 17.5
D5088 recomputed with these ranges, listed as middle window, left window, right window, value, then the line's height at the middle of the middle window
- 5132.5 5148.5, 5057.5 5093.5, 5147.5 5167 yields -0.7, 18.4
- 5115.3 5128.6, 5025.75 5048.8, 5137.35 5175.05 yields 0.9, 18.3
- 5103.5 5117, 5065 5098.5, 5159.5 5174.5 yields -1.9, 17.9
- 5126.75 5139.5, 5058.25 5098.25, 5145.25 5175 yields -1.7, 17.3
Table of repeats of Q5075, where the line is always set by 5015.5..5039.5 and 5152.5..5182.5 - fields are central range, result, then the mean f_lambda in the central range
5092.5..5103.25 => 0.0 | 19.1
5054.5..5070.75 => -0.7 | 21.7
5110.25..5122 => -0.6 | 19.3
